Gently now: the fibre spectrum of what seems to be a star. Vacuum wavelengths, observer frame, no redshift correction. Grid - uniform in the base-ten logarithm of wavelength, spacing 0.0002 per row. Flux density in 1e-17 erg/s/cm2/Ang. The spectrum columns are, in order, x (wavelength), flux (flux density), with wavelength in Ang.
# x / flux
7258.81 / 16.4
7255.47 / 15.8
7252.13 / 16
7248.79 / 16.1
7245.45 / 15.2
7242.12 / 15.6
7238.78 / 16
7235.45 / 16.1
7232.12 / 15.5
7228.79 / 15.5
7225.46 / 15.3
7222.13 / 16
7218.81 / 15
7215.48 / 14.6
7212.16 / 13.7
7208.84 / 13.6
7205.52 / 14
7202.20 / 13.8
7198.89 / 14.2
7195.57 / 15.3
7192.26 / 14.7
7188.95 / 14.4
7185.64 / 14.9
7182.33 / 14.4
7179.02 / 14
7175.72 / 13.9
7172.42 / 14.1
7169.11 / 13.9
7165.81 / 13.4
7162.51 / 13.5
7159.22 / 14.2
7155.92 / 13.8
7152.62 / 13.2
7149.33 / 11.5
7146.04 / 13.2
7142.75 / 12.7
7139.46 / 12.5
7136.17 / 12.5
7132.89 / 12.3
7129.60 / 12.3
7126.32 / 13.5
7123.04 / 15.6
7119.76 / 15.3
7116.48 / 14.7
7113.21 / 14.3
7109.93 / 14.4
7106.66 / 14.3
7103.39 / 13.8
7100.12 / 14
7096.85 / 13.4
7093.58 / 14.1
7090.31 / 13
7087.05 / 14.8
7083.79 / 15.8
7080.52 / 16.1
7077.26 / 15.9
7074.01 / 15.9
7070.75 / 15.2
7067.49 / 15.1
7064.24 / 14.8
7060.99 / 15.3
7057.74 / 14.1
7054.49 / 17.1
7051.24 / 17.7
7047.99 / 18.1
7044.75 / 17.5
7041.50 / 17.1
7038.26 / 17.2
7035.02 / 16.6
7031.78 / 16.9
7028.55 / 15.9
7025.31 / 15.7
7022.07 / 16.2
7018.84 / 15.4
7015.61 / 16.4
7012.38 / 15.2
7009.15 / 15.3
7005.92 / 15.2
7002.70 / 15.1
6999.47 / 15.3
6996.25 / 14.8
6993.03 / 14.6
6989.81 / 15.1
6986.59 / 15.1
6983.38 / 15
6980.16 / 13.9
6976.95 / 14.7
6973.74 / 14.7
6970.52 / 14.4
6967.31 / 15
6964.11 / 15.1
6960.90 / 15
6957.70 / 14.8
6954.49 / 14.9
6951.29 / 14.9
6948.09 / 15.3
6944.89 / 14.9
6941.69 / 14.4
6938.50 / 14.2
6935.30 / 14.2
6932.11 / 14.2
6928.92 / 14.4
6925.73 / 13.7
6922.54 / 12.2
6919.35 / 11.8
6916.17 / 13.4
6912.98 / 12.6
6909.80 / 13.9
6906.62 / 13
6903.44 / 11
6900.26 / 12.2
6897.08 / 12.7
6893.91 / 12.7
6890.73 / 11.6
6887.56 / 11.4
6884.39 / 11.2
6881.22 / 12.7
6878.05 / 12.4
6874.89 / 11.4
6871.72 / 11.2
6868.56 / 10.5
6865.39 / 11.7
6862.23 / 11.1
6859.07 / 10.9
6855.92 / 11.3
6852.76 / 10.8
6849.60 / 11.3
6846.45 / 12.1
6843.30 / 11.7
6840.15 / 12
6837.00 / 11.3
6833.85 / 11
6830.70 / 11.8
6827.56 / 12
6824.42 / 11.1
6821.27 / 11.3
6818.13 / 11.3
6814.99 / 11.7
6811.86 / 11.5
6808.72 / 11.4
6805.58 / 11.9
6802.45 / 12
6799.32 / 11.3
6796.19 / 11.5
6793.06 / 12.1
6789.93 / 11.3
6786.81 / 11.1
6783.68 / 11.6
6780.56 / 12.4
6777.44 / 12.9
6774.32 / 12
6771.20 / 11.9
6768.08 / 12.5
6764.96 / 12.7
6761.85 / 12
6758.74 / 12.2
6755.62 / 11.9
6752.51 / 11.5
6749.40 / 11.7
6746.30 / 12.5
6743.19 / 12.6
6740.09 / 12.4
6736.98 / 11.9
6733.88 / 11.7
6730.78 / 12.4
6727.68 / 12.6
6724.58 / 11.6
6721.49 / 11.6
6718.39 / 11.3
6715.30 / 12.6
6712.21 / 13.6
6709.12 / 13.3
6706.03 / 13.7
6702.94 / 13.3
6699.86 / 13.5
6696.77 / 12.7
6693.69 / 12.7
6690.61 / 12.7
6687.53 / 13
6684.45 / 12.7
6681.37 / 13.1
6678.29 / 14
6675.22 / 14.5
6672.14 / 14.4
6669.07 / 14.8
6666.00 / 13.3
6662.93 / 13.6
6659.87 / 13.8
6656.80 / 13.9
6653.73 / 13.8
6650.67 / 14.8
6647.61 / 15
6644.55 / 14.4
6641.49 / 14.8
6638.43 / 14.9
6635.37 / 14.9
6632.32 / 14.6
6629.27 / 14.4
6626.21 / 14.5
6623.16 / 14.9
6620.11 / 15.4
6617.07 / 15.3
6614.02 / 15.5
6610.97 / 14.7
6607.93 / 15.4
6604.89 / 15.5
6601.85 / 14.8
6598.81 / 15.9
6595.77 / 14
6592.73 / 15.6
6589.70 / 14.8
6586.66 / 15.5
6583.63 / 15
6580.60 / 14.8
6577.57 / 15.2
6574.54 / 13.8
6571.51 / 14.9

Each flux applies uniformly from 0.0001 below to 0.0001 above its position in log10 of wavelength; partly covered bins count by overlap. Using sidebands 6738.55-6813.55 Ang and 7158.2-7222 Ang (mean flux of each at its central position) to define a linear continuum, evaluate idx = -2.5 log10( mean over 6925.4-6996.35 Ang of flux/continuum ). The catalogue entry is -0.13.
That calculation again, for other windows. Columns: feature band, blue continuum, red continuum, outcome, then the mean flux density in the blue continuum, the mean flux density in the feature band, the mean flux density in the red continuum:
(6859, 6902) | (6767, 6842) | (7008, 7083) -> 0.12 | 11.7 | 11.7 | 16.1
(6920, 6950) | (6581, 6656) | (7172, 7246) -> 0.06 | 14.9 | 14.1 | 14.8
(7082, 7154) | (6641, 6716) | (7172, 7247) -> 0.07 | 13.7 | 13.7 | 14.8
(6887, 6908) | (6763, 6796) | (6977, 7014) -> 0.13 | 12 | 12.1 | 15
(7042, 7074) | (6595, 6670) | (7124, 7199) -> -0.17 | 14.7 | 16.1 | 13.6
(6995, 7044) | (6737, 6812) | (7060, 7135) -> -0.15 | 12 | 15.9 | 14.5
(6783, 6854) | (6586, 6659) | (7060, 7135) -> 0.27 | 14.9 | 11.5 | 14.5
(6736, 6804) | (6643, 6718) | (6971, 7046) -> 0.18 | 13.6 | 12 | 15.6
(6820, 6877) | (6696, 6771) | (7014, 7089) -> 0.20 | 12.4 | 11.4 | 16.1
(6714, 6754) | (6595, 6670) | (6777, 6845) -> 0.08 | 14.7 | 12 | 11.6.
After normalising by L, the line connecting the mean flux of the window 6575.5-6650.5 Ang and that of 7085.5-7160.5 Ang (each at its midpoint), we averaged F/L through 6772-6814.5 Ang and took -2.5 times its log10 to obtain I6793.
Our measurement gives 0.23 mag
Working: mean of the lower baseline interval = 15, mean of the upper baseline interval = 13.6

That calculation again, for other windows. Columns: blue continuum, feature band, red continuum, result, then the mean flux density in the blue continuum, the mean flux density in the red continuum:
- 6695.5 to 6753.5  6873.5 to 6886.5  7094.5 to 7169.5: 0.08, 12.5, 13.6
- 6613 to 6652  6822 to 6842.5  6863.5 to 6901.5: 0.08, 14.9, 11.8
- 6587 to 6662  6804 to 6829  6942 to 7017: 0.28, 14.8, 15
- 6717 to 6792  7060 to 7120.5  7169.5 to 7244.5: -0.05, 12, 14.7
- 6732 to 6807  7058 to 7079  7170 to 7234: -0.11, 12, 14.6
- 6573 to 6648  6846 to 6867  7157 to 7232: 0.29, 14.9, 14.4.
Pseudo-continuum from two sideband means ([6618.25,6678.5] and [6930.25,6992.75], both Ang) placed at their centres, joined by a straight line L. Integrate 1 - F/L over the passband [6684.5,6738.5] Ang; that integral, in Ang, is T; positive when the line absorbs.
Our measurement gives 7.1 Ang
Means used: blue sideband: 14.5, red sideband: 14.7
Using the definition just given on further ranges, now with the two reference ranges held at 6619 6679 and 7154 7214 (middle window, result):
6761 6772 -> 1.6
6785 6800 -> 3.0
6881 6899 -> 2.9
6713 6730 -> 2.8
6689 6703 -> 1.4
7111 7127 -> -0.7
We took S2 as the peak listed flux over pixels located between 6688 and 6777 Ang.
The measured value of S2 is 13.7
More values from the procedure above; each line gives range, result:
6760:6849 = 12.9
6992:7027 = 16.4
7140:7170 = 14.2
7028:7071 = 18.1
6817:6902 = 12.7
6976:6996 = 15.1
